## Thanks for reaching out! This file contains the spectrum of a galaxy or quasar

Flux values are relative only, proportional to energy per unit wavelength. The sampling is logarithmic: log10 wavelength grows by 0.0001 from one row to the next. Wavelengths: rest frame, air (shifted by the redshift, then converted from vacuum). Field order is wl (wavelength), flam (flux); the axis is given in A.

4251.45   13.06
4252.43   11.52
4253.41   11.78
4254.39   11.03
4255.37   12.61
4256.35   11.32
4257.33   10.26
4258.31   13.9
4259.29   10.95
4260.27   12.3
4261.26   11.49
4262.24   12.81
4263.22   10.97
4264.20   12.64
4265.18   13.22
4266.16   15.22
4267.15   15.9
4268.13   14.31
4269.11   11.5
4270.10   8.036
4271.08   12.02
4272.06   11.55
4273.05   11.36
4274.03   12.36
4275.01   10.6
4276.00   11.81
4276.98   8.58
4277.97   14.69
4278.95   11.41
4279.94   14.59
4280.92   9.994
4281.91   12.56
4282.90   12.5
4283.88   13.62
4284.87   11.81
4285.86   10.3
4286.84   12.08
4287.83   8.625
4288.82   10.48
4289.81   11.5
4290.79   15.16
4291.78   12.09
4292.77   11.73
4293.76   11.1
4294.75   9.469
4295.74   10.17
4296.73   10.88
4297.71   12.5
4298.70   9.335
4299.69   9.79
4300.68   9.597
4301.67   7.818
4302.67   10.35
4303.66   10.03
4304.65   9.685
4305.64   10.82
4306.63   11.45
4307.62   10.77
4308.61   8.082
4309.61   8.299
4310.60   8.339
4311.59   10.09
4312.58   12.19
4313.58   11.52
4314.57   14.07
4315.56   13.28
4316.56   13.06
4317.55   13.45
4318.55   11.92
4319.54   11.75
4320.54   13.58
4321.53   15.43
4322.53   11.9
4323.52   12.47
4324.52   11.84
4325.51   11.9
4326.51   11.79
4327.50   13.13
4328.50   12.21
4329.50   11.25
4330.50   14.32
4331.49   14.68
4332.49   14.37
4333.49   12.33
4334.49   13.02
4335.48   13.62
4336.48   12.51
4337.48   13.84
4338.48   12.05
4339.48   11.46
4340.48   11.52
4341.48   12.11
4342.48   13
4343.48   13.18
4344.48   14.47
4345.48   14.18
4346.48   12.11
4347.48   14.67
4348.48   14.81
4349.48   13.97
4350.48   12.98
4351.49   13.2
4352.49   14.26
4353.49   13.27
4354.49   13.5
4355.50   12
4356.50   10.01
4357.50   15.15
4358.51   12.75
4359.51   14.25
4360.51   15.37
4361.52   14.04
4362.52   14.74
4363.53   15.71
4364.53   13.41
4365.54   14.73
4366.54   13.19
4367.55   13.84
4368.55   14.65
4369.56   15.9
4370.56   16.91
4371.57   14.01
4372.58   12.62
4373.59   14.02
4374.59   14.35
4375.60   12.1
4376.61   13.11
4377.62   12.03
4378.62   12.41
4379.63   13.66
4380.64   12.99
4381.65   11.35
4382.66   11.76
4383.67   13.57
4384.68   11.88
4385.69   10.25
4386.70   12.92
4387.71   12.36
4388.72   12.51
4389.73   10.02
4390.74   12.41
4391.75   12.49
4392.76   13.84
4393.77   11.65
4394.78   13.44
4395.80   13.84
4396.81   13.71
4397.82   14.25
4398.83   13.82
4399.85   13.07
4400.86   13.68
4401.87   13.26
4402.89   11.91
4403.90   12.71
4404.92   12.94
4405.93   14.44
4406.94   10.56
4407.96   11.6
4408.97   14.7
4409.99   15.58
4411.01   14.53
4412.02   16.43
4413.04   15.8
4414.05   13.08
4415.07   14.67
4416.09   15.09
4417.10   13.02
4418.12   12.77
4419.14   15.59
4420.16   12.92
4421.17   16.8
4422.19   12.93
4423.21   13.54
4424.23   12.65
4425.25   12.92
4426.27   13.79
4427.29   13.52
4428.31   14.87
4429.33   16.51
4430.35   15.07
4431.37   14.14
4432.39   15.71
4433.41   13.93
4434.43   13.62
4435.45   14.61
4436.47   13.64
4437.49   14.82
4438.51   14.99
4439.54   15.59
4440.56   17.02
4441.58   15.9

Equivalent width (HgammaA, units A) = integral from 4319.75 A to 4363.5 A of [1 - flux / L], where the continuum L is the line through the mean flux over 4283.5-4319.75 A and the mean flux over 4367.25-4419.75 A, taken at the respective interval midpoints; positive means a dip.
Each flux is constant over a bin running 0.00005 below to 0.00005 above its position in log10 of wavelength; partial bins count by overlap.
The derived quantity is -4.34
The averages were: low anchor 11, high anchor 13.3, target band 13.2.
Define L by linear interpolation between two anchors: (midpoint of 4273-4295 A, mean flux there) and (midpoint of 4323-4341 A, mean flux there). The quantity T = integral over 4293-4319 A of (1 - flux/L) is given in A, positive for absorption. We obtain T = 3.1 A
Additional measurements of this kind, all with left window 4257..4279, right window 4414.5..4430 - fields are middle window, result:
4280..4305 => 2.9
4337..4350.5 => -0.1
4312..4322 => -0.2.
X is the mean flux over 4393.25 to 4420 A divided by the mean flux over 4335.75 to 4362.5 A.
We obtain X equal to 1.0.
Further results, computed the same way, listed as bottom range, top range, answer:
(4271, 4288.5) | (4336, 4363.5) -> 1.14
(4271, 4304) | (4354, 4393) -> 1.18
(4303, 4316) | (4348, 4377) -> 1.30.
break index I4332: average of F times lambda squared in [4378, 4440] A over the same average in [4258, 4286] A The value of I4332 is 1.19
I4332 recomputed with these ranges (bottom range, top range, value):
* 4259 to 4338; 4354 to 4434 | 1.20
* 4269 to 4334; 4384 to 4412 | 1.17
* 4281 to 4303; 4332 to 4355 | 1.23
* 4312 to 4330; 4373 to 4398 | 1.04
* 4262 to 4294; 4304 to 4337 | 1.03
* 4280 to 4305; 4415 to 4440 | 1.38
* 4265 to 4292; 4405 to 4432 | 1.25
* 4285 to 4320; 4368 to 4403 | 1.24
